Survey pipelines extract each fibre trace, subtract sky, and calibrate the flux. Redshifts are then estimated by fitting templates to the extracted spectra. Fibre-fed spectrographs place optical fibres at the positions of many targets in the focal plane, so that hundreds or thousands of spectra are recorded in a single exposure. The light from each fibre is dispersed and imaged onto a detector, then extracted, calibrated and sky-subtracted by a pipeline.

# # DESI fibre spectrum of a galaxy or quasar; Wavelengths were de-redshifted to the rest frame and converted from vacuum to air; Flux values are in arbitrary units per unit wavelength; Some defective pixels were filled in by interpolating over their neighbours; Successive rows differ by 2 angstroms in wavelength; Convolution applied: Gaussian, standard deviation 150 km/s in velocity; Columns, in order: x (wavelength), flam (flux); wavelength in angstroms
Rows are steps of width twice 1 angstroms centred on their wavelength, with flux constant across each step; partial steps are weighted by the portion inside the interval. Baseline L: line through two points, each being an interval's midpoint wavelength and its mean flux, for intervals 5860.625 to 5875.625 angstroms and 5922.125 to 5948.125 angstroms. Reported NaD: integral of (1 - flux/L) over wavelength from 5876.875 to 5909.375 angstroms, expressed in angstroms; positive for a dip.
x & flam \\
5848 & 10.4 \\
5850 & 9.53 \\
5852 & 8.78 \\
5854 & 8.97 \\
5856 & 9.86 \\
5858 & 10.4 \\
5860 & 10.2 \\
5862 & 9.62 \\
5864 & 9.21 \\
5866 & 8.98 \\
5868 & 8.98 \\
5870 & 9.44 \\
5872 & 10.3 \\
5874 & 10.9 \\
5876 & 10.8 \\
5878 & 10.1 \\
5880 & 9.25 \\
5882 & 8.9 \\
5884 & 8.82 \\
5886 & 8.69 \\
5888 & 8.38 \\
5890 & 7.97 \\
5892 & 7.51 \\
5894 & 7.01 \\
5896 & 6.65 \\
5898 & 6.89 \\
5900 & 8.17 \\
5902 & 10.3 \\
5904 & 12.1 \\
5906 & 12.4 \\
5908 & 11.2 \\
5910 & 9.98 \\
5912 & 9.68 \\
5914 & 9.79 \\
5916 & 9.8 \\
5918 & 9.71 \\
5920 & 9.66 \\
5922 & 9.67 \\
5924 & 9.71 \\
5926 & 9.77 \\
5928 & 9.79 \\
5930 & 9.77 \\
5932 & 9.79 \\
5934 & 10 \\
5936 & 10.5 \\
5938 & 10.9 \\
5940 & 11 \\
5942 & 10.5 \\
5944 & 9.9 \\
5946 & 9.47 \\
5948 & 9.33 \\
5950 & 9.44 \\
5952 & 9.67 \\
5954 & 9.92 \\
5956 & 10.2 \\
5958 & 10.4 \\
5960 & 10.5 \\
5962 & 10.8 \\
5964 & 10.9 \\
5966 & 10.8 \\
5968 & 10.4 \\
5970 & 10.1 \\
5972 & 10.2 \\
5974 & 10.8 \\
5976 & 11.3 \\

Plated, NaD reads 2.6 angstroms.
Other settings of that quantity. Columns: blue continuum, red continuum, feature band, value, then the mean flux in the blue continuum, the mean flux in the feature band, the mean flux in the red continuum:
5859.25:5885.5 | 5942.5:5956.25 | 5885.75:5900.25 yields 3.1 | 9.63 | 7.58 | 9.71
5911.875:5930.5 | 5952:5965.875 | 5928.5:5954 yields 0.2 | 9.74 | 10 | 10.4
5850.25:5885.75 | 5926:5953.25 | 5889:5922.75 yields 1.7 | 9.6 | 9.32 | 10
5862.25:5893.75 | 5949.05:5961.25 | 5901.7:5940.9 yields -2.5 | 9.17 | 10.3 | 10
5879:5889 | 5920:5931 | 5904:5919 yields -1.7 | 8.81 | 10.5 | 9.73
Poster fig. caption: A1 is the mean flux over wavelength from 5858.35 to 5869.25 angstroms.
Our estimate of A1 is 9.46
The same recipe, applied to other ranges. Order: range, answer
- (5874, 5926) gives 9.36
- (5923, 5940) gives 10.1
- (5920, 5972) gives 10.1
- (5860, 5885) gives 9.63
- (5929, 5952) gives 10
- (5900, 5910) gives 11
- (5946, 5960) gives 9.85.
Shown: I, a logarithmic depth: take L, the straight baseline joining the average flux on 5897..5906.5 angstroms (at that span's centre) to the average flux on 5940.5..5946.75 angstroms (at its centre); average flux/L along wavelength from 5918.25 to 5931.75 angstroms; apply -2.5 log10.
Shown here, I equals 0.03 mag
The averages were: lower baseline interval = 9.84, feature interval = 9.73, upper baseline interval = 10.1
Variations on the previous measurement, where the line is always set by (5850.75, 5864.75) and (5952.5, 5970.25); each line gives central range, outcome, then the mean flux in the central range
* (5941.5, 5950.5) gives 0.07 mag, 9.7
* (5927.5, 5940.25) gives 0.00 mag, 10.2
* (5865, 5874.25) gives 0.01 mag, 9.62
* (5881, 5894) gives 0.19 mag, 8.27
